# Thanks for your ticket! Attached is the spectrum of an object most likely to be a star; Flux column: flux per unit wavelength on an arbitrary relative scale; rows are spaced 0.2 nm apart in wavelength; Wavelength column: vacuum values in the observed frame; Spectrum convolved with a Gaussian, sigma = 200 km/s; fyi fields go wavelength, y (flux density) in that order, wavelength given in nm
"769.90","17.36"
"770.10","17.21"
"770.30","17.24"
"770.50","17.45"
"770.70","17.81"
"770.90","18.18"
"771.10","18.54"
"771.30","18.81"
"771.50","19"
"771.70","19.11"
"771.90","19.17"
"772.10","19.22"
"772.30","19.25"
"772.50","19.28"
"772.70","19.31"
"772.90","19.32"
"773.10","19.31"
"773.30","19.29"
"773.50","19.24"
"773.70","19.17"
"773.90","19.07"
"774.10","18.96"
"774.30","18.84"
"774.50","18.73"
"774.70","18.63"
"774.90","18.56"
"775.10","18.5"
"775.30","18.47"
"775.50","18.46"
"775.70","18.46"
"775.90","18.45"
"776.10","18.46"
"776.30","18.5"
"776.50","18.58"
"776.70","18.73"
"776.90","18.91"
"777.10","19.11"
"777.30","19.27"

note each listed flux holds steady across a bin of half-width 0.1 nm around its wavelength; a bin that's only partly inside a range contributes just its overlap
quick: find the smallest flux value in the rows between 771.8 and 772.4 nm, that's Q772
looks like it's 19.17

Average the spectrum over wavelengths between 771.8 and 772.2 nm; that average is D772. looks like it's 19.2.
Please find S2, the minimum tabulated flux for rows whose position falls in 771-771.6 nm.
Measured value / 18.54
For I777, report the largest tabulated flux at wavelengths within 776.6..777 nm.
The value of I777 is 18.91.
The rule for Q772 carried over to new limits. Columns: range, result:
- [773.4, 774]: 19.07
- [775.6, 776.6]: 18.45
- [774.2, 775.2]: 18.5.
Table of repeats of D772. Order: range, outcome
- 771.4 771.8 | 19.1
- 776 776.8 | 18.6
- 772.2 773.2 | 19.3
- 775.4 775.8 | 18.5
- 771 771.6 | 18.8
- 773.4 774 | 19.2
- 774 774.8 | 18.8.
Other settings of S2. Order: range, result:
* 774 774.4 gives 18.84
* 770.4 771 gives 17.45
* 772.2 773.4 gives 19.25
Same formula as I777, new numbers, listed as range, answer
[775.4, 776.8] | 18.73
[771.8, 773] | 19.32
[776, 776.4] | 18.5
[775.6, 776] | 18.46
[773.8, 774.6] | 19.07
